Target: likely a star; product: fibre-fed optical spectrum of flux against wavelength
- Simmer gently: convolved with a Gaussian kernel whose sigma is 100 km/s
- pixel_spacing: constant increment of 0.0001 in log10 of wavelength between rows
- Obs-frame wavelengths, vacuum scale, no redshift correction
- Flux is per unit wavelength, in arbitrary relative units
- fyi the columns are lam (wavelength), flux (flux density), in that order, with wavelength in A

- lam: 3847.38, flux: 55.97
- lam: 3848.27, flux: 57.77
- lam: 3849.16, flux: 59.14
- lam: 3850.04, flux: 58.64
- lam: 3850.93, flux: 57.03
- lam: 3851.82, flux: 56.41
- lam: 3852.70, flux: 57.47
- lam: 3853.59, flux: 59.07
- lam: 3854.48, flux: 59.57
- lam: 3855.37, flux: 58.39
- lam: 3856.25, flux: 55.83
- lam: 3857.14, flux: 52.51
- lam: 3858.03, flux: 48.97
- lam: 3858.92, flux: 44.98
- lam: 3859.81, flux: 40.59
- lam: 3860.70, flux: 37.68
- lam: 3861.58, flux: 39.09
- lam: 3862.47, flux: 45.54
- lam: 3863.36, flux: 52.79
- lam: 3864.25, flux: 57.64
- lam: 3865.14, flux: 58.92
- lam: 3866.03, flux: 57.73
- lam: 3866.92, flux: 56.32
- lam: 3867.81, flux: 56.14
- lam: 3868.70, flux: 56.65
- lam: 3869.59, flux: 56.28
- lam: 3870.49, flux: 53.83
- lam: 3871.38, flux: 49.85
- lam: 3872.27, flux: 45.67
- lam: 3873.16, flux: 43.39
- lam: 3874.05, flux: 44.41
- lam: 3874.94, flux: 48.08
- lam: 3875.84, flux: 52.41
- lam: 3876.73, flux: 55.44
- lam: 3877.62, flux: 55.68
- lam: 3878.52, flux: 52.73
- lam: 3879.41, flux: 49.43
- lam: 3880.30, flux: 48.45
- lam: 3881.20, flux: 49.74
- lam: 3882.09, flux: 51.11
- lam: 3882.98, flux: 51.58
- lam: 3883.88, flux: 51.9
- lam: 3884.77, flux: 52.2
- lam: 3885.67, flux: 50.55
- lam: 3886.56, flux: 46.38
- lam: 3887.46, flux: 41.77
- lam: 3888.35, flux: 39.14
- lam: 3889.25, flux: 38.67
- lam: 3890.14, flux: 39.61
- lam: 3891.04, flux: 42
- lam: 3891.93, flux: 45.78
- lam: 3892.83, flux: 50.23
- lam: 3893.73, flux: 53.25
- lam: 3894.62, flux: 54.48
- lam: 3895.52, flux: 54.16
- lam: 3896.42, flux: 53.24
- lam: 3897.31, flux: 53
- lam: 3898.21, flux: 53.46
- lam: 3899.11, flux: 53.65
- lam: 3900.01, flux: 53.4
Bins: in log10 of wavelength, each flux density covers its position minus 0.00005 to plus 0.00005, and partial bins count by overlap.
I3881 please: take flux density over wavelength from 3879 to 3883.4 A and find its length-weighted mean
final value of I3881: 50.1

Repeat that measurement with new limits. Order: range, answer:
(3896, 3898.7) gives 53.3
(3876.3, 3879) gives 54.5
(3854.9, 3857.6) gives 55.6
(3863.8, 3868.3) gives 57.4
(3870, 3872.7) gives 49.8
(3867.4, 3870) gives 56.4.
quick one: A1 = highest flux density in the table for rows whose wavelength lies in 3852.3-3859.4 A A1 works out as 59.57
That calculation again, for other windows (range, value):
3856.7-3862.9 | 52.51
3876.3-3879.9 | 55.68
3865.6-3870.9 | 57.73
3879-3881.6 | 49.74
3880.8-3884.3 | 51.9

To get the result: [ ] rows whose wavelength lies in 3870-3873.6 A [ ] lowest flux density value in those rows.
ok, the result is 43.39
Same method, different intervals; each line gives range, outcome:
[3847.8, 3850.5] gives 57.77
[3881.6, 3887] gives 46.38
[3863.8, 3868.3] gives 56.14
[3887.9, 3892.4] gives 38.67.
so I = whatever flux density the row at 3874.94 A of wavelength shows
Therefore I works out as 48.08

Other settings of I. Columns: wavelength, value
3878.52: 52.73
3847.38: 55.97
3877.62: 55.68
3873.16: 43.39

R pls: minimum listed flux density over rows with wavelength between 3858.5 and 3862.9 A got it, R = 37.68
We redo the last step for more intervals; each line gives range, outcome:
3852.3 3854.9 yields 57.47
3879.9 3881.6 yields 48.45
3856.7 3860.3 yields 40.59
